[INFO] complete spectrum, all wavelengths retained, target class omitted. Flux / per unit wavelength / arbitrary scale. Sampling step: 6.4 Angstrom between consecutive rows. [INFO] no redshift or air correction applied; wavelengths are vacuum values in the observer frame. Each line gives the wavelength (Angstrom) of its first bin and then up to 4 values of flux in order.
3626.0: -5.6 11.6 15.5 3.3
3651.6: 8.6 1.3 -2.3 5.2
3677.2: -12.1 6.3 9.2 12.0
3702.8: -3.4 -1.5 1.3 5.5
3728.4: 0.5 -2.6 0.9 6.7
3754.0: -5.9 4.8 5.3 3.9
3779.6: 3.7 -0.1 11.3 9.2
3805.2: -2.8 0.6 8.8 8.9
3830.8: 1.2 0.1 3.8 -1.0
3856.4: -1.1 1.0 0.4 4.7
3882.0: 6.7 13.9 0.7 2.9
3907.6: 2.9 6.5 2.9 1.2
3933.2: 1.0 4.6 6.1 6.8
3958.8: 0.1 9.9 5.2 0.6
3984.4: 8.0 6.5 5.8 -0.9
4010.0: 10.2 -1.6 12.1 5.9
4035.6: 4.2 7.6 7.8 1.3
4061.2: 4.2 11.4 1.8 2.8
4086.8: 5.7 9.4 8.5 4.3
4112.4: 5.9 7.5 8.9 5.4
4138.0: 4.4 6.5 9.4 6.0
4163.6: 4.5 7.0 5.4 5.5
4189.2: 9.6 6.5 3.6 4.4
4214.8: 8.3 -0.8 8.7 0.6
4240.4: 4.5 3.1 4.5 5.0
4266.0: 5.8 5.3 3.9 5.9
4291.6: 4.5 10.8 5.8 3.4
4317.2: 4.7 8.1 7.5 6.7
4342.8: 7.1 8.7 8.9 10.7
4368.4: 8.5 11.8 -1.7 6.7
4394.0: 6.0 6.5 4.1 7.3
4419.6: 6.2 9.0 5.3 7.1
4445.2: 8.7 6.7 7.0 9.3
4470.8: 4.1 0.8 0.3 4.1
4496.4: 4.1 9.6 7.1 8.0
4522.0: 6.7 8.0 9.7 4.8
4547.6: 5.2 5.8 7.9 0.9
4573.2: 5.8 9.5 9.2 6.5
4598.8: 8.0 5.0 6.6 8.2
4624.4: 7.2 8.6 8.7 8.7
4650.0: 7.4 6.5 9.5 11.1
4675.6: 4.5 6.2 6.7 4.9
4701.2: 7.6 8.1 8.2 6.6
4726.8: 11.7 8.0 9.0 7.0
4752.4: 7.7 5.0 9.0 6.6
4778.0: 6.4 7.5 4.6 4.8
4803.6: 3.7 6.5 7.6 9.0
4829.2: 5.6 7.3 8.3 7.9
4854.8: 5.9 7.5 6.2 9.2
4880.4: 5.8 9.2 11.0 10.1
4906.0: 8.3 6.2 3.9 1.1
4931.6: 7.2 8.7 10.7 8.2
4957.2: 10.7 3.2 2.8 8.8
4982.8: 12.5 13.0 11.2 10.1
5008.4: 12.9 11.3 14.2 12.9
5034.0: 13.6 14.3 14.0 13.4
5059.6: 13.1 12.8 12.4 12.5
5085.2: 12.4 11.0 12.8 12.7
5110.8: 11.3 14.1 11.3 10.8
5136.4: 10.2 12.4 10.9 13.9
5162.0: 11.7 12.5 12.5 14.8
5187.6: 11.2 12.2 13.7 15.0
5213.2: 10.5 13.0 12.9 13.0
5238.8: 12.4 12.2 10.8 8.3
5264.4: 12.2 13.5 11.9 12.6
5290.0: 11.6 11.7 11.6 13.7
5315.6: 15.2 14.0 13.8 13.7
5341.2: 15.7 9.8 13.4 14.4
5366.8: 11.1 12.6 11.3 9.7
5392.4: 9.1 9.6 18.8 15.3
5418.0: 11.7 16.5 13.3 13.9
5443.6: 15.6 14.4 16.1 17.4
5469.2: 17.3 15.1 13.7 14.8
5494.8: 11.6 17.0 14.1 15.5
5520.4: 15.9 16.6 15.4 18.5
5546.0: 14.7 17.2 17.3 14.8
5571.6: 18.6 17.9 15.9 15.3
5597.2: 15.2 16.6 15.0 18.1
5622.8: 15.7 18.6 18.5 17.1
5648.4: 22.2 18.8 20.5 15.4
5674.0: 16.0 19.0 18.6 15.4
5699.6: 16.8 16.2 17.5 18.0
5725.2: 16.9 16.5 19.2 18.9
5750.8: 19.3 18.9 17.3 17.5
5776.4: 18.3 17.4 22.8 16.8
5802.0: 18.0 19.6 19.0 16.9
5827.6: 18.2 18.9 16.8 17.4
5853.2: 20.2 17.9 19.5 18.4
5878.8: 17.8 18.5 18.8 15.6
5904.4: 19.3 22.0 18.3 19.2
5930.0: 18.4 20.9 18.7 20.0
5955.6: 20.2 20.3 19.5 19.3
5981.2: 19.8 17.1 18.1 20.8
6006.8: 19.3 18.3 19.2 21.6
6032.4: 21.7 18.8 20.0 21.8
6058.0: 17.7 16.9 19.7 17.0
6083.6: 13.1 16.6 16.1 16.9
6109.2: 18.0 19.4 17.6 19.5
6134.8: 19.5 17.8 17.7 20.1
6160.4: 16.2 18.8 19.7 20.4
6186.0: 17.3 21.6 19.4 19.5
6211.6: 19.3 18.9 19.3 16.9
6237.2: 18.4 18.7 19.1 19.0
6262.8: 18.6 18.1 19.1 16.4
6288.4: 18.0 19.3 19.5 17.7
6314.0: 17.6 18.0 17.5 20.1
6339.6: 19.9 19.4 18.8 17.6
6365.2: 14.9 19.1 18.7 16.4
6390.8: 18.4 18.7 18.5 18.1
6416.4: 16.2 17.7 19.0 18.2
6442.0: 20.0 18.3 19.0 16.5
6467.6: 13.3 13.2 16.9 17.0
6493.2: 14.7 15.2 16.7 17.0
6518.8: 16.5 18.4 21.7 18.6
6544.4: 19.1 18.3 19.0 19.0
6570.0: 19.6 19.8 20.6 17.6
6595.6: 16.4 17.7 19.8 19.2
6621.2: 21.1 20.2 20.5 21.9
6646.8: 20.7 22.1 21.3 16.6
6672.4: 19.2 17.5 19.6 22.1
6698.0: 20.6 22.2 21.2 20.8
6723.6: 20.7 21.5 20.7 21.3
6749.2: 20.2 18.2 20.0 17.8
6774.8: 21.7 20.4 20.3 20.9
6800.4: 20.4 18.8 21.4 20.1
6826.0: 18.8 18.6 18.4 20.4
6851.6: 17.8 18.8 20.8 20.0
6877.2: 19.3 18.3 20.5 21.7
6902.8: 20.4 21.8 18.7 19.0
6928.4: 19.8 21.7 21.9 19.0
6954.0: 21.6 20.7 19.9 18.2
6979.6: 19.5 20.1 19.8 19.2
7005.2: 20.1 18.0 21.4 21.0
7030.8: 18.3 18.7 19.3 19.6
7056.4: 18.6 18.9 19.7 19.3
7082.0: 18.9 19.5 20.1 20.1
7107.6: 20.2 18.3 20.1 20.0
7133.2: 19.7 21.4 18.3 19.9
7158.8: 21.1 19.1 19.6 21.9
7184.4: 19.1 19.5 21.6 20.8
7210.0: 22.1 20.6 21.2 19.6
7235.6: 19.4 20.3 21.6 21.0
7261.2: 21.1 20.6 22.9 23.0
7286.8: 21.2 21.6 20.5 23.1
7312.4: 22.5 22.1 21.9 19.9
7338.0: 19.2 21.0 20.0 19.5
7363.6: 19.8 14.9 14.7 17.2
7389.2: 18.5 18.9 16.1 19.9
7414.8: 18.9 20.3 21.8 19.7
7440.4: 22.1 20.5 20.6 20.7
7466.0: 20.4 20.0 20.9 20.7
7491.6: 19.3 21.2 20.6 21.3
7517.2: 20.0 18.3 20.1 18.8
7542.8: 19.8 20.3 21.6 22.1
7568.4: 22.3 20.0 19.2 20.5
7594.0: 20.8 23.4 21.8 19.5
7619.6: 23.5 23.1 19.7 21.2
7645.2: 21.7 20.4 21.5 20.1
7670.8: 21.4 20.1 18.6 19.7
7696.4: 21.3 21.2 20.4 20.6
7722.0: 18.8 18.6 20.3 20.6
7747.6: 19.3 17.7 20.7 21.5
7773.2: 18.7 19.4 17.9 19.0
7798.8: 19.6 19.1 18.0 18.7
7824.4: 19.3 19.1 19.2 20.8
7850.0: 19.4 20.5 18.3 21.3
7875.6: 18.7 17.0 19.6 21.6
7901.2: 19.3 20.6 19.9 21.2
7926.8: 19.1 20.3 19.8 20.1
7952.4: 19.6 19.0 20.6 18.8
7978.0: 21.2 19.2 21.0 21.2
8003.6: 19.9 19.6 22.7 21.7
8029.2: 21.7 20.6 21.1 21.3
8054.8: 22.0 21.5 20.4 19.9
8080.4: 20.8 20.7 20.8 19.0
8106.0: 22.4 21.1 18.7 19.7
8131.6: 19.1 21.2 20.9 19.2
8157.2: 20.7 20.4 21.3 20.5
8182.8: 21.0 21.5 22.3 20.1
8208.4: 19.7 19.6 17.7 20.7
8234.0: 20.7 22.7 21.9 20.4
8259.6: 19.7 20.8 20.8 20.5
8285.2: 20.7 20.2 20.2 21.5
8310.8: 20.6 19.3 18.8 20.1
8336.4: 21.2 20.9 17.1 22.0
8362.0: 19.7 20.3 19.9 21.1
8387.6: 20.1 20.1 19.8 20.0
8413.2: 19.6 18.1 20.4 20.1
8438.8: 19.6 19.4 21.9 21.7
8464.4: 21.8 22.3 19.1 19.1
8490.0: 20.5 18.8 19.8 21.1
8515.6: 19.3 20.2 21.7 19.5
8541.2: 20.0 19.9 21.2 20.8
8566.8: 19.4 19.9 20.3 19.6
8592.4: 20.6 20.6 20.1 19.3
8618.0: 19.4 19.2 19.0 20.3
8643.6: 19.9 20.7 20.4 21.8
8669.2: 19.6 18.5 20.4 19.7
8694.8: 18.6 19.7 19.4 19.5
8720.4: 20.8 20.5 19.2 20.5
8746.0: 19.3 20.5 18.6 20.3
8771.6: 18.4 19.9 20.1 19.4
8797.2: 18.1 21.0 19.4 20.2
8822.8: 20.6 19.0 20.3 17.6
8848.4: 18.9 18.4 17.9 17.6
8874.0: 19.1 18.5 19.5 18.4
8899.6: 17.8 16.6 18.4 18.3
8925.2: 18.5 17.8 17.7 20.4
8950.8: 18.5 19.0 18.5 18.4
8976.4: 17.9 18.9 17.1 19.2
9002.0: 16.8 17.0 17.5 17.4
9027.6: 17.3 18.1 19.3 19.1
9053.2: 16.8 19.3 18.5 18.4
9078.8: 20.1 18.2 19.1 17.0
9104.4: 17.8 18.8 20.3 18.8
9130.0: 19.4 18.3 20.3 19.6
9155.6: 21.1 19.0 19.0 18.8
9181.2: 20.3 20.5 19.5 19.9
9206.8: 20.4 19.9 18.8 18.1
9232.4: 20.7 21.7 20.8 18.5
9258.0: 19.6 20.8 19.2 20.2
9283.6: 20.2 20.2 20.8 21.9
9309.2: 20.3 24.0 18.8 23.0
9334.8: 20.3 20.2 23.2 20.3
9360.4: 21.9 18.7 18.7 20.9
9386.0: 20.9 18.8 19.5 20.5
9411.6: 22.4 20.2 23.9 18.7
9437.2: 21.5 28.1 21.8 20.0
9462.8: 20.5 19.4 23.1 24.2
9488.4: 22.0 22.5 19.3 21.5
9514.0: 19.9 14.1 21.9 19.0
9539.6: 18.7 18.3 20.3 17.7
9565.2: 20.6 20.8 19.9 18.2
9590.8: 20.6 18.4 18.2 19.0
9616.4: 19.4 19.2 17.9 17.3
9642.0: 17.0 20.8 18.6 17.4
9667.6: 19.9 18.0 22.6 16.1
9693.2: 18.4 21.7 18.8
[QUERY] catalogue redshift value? 0.25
